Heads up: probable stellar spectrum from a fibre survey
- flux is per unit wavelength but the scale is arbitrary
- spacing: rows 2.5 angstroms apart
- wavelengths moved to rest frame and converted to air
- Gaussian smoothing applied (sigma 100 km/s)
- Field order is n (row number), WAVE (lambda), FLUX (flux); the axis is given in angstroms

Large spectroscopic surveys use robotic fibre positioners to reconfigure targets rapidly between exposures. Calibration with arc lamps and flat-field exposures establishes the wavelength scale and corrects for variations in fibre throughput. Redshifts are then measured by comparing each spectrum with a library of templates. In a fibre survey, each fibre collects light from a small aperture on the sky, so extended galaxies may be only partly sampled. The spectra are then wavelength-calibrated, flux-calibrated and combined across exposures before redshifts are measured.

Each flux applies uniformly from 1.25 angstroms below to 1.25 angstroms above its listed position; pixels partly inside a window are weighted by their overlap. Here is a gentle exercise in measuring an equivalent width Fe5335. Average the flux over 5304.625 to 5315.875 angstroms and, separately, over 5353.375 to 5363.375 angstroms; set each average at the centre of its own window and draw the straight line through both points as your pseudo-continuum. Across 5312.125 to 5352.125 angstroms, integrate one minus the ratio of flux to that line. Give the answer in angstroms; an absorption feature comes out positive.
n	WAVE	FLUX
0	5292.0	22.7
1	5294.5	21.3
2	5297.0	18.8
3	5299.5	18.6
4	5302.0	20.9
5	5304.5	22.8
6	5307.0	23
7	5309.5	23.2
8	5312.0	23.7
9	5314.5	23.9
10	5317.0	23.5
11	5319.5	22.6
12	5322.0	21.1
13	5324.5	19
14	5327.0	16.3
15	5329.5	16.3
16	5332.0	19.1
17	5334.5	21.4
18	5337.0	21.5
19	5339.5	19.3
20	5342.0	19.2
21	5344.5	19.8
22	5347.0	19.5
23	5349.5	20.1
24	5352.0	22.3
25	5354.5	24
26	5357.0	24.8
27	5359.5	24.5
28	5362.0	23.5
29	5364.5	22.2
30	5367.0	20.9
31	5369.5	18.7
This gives 5.71 angstroms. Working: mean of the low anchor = 23.4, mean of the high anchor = 24.2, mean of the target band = 20.3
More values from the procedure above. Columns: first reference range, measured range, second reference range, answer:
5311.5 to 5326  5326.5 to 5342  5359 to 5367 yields 2.3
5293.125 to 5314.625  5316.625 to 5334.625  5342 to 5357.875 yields 1.6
